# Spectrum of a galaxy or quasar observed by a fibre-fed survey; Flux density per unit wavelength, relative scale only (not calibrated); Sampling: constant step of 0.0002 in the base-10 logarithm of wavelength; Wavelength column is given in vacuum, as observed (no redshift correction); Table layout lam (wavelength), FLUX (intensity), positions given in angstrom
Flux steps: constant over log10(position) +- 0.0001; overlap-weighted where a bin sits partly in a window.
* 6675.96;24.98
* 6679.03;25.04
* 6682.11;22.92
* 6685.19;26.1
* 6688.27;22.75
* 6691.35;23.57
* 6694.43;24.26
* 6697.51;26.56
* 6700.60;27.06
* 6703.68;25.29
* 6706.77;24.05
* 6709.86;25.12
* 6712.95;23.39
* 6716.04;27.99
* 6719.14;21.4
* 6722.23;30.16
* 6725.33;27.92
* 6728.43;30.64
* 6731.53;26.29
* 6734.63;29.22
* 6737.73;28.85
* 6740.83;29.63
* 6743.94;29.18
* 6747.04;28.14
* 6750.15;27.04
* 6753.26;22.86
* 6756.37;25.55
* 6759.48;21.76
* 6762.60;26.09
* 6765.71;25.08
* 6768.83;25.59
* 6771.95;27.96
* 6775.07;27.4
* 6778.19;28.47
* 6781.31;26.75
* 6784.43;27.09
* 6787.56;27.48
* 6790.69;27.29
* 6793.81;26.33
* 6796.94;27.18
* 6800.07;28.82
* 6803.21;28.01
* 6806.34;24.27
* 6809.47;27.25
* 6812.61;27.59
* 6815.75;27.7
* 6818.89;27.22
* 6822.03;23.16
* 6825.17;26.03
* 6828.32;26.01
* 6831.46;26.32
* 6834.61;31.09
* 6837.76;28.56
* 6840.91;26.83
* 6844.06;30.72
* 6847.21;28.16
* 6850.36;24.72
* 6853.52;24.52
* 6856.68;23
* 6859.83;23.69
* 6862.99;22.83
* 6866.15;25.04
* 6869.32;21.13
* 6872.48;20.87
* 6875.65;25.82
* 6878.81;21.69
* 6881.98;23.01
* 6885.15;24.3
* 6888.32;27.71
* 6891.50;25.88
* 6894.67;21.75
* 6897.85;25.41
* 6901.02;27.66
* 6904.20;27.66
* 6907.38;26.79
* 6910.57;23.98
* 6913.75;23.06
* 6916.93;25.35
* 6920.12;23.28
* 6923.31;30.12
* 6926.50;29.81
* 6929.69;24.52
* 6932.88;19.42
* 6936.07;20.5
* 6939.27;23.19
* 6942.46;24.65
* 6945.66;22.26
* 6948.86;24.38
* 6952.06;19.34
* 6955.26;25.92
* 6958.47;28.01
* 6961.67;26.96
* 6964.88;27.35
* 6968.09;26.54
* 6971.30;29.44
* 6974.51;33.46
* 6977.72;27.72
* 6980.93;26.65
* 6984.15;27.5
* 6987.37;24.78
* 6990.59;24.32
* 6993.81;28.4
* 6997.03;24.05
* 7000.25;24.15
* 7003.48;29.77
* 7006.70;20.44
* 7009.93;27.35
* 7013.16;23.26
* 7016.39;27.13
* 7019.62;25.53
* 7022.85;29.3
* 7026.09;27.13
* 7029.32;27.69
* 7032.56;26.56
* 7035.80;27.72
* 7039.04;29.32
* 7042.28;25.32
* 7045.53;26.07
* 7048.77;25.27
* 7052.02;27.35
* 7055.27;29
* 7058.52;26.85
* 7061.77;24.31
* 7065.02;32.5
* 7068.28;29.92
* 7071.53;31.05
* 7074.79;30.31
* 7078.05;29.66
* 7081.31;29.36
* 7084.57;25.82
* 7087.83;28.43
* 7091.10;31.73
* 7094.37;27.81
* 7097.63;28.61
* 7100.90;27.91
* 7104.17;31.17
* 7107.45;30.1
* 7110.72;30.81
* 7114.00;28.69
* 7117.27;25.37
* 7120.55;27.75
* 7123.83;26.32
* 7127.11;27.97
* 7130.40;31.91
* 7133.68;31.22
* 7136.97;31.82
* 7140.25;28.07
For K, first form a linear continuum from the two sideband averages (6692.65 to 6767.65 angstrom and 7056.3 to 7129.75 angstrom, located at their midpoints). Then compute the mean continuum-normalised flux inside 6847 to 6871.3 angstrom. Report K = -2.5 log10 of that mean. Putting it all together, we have 0.14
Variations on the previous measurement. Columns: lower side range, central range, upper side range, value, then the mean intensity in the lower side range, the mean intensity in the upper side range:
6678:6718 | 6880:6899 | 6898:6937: 0.03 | 24.9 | 25.3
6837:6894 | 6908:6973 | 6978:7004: 0.03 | 24.8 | 26.1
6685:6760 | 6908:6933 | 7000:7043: 0.05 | 26.3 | 26.6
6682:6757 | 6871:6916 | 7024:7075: 0.10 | 26.3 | 27.8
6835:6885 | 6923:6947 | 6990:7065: 0.07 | 24.8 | 26.5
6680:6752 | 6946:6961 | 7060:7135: 0.15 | 26.4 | 29.1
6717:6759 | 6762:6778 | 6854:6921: 0.00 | 27.3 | 24.3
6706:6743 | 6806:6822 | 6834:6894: -0.03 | 27.2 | 25.1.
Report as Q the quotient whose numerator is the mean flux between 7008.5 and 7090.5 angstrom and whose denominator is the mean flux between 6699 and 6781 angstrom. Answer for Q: 1.04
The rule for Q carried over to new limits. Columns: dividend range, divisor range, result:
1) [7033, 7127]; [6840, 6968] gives 1.14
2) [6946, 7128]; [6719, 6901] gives 1.04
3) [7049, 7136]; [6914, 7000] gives 1.13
